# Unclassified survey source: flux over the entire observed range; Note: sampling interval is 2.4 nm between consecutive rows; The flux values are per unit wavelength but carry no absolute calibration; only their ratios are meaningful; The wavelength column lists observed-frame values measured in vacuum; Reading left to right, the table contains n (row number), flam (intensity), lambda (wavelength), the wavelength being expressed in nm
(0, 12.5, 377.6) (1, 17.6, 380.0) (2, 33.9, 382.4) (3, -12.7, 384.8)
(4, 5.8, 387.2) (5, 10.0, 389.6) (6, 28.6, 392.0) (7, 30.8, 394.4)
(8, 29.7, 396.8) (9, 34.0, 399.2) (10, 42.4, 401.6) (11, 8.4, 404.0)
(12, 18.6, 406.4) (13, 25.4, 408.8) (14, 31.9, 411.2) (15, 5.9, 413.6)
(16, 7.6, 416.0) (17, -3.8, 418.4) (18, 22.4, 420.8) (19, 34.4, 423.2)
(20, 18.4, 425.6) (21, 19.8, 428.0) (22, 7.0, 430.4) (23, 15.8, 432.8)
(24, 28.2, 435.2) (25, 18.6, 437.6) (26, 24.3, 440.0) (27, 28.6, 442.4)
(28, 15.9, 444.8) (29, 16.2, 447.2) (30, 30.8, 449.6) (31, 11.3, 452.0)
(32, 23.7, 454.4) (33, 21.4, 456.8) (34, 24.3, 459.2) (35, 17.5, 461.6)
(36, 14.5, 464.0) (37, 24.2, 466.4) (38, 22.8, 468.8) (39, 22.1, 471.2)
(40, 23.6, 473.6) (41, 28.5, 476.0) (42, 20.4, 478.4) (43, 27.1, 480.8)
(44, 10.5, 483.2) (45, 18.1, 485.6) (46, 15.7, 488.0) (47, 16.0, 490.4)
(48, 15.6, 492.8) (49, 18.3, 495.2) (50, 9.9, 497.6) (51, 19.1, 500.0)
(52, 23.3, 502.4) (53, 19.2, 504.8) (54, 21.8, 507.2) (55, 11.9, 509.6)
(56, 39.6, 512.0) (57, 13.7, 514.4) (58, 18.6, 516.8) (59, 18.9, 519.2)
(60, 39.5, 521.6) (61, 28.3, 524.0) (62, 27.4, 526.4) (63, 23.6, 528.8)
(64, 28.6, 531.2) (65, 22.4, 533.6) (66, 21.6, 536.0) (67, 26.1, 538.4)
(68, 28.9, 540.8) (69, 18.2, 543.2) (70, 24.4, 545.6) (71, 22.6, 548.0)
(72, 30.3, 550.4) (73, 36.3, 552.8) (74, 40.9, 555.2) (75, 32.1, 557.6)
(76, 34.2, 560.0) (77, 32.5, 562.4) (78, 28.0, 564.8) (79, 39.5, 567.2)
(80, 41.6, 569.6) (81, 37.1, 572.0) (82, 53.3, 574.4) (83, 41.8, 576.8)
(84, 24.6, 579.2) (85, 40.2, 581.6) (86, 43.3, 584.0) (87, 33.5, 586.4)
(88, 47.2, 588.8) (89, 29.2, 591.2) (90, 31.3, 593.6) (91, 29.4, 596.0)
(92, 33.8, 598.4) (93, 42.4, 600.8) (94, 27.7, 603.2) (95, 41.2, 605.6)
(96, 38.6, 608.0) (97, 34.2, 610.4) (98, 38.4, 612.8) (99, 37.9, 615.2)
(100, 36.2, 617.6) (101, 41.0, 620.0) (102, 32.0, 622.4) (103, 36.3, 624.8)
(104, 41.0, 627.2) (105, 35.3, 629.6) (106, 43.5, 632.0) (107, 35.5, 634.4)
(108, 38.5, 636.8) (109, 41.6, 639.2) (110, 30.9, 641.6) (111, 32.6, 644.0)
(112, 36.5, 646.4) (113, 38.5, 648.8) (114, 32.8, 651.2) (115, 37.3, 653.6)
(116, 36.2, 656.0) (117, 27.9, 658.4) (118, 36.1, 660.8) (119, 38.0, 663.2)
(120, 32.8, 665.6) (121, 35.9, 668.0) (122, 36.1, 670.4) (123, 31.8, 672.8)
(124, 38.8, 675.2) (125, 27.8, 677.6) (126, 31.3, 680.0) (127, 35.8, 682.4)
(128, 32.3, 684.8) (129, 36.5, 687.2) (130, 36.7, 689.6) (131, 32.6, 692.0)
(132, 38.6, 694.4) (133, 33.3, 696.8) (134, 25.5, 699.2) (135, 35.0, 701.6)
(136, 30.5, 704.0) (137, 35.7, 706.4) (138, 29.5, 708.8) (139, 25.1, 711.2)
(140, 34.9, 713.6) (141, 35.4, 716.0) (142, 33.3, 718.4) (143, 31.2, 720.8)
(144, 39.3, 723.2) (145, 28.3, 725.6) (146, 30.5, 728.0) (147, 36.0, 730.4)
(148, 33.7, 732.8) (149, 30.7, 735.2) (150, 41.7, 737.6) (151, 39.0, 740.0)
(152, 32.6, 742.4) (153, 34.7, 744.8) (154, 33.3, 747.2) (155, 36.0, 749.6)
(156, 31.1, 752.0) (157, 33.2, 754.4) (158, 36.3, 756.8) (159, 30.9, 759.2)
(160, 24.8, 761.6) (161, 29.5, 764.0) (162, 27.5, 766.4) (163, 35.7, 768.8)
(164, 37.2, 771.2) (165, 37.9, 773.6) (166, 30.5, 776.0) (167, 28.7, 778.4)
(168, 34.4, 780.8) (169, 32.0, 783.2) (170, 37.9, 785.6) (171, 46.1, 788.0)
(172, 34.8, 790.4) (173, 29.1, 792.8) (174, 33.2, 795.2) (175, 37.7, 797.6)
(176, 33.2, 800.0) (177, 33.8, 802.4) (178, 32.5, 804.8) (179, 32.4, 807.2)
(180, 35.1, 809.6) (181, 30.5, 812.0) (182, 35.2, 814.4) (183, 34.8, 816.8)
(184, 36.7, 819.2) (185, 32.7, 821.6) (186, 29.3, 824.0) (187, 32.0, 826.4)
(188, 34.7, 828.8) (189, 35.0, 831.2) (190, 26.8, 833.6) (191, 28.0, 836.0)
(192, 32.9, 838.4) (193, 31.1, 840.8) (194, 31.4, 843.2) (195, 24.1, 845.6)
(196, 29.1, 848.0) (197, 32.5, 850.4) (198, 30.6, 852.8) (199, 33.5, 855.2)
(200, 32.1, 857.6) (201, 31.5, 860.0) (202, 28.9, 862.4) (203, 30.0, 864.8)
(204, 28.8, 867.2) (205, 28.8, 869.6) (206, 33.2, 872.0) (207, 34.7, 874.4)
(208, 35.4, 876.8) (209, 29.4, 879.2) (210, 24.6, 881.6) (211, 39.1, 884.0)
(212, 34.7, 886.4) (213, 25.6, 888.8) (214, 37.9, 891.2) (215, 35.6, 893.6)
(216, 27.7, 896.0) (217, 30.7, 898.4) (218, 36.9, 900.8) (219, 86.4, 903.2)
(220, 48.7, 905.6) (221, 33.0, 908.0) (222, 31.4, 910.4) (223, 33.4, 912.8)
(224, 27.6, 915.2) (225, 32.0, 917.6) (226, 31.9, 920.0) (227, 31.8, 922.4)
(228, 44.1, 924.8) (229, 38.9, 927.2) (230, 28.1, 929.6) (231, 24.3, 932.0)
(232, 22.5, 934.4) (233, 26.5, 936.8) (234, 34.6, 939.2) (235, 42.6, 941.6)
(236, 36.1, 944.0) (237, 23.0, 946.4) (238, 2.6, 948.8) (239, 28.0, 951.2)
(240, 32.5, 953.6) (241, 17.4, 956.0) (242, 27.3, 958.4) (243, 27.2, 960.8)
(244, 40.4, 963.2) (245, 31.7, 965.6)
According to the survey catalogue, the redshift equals 0.38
